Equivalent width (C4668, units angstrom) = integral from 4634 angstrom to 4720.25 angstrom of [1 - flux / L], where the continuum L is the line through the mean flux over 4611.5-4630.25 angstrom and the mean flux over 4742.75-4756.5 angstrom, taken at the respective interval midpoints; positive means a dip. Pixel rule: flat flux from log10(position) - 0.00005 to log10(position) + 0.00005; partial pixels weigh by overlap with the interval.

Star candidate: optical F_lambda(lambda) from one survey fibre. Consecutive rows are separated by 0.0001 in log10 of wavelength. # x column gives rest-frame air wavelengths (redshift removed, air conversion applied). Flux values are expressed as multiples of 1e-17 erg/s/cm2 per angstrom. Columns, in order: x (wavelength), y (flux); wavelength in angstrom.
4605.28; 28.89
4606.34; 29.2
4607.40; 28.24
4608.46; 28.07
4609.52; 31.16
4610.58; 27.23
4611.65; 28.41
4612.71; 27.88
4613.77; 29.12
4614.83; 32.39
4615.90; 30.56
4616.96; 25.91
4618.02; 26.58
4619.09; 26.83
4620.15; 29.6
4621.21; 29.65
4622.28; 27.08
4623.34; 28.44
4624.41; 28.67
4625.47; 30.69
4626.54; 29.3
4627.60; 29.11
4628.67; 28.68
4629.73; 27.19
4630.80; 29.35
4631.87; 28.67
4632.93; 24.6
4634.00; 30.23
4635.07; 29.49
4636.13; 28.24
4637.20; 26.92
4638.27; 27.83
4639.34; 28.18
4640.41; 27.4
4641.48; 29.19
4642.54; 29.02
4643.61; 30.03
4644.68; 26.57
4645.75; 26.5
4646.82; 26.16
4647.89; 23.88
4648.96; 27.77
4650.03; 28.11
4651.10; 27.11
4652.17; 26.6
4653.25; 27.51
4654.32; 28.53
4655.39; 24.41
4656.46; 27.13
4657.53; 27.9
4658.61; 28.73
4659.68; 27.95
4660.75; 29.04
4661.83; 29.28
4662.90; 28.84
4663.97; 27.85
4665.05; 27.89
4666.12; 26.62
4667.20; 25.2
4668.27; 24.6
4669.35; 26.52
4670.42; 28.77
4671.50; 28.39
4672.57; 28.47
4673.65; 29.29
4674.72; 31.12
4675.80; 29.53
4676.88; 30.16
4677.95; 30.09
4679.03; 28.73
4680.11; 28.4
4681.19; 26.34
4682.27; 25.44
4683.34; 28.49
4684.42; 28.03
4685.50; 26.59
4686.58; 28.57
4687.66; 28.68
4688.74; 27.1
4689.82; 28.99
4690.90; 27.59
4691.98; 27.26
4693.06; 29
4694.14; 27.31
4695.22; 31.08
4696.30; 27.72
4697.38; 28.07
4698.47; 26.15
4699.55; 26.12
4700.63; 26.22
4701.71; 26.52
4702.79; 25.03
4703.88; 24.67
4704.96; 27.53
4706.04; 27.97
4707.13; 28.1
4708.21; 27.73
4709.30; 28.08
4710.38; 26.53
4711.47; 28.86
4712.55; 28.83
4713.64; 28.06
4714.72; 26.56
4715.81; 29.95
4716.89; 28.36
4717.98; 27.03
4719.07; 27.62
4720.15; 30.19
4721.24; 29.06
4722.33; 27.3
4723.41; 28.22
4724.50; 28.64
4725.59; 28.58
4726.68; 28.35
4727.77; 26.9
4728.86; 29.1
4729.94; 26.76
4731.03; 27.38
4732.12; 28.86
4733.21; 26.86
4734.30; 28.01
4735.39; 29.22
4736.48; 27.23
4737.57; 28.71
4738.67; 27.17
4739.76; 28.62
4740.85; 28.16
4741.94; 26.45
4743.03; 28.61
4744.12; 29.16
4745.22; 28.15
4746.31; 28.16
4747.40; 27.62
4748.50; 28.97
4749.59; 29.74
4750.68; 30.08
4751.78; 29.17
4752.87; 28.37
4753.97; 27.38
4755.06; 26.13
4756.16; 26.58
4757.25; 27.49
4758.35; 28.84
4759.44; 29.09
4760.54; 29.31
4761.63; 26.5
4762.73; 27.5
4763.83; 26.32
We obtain 2.3 angstrom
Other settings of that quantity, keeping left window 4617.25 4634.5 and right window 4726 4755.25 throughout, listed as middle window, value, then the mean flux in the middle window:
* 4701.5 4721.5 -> 0.34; 27.7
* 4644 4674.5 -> 0.99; 27.4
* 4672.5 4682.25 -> -0.24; 28.9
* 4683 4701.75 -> 0.31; 27.8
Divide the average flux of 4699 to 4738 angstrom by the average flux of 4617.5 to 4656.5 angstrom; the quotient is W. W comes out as 1.00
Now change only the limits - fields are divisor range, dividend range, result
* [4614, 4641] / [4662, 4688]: 0.99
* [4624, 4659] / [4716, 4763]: 1.01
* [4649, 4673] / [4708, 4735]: 1.02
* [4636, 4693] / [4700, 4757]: 1.00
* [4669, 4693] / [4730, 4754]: 1.00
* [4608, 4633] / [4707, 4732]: 0.98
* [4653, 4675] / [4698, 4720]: 0.98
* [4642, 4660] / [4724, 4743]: 1.02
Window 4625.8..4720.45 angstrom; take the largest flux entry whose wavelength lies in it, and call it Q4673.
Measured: 31.12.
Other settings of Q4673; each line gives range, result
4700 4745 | 30.19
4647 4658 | 28.53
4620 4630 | 30.69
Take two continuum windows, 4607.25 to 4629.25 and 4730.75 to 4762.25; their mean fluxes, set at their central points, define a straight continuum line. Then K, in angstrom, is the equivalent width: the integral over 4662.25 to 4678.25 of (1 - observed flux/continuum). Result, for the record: 0.2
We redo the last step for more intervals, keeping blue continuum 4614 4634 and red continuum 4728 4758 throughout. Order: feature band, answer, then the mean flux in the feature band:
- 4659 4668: 0.2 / 27.8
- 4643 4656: 0.7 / 26.9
